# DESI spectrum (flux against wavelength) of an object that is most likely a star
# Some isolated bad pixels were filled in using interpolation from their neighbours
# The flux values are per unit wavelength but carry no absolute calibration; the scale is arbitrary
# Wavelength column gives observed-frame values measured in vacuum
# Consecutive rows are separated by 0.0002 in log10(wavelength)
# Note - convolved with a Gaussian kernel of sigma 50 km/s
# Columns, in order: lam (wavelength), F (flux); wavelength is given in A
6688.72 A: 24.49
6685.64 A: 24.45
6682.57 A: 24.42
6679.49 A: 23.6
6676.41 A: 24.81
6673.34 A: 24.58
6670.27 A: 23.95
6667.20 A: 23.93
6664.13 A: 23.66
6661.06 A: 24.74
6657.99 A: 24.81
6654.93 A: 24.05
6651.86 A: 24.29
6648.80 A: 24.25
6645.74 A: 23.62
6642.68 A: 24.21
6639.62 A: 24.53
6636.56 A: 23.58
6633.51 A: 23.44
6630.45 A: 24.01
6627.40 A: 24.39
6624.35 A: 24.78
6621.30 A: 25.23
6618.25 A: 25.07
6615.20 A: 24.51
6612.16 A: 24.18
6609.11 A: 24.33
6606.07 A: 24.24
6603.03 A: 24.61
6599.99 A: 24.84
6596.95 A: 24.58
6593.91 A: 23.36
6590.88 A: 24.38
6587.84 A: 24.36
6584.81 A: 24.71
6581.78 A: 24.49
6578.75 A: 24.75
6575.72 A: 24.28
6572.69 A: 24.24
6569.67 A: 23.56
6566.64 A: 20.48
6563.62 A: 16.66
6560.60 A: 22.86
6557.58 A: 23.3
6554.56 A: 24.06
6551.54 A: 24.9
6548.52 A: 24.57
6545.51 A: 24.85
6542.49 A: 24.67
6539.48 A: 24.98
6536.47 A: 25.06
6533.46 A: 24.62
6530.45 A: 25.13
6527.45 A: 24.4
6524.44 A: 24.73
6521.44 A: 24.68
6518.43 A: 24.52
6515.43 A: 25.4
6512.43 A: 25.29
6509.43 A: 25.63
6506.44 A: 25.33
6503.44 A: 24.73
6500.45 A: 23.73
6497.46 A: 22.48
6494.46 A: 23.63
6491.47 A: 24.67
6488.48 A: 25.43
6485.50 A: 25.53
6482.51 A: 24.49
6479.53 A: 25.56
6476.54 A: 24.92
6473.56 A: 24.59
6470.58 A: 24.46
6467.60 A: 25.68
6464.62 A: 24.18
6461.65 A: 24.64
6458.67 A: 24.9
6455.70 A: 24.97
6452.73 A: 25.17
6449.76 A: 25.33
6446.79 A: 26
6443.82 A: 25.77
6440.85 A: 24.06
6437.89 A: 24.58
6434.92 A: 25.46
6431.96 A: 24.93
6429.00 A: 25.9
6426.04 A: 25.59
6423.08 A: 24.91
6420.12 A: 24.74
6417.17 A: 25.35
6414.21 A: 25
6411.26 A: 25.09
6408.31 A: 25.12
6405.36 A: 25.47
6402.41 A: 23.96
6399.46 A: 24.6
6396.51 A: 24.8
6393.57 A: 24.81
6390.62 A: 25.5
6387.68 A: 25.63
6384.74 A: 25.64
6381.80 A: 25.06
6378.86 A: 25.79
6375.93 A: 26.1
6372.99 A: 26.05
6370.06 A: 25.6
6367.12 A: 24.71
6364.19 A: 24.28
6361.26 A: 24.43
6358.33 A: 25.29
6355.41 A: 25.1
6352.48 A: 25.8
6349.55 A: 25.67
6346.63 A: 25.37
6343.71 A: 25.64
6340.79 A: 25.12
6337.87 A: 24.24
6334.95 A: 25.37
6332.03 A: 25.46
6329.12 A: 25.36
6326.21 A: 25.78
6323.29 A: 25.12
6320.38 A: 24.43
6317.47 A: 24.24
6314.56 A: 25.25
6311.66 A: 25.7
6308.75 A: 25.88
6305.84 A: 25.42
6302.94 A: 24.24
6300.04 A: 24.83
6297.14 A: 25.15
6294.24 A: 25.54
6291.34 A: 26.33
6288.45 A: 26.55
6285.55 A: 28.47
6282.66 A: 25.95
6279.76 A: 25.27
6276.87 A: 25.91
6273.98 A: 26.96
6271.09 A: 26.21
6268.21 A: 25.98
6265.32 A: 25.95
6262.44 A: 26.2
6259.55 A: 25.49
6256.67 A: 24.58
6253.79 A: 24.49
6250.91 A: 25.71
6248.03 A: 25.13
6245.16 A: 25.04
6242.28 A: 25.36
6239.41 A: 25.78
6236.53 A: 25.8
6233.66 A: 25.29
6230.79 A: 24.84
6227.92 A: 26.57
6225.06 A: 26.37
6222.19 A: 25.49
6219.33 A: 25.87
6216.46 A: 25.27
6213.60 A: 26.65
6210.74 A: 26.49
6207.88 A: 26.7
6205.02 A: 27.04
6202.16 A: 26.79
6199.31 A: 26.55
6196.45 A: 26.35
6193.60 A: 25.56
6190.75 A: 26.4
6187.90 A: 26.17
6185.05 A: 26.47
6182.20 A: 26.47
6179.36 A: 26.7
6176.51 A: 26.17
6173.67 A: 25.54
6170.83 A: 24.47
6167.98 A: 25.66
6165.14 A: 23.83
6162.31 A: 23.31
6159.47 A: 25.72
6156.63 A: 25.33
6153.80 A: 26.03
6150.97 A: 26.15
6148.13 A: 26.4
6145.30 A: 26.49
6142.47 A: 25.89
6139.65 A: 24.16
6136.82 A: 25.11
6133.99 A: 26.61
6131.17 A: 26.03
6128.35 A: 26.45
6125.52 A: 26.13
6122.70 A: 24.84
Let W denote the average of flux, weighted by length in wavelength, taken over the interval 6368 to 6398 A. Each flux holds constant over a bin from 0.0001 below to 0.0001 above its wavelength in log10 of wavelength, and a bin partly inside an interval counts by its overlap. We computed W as 25.5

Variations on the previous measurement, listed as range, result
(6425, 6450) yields 25.3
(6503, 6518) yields 25.3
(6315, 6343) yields 25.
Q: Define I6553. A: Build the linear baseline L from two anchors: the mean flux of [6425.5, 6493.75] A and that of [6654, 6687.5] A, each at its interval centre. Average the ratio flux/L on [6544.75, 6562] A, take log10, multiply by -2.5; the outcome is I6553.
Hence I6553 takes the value 0.03 mag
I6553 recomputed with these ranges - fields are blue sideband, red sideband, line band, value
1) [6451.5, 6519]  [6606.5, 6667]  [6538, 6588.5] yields 0.041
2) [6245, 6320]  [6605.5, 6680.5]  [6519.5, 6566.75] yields 0.036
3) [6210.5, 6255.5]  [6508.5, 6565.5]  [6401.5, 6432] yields -0.017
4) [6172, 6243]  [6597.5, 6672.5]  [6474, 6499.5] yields 0.016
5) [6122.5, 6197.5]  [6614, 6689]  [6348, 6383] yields -0.008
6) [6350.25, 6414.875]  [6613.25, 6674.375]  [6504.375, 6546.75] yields -0.011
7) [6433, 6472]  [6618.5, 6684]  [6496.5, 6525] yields 0.004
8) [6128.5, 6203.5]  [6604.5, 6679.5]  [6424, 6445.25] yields -0.010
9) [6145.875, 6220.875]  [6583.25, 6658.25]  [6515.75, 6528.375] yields 0.002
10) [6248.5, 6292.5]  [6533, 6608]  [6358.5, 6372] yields 0.021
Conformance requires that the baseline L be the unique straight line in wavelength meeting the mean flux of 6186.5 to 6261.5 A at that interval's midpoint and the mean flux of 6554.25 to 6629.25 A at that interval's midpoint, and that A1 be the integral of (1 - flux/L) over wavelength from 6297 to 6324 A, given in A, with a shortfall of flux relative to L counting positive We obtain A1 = 0.4 A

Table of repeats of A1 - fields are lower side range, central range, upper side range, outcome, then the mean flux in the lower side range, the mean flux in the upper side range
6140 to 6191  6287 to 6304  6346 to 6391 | 0.01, 25.7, 25.4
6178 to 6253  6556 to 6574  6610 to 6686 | 2.04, 26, 24.3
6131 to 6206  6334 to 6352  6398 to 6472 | 0.03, 25.8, 25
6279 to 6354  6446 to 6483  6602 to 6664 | -0.08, 25.5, 24.3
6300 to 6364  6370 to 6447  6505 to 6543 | -0.42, 25.2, 25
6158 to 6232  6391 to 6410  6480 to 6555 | 0.24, 25.9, 24.7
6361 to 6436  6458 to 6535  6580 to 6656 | 0.18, 25.2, 24.3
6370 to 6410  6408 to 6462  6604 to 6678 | -0.08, 25.3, 24.3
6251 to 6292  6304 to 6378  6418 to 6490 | 1.15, 26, 25.1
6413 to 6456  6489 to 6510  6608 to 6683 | 0.50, 25.2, 24.3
